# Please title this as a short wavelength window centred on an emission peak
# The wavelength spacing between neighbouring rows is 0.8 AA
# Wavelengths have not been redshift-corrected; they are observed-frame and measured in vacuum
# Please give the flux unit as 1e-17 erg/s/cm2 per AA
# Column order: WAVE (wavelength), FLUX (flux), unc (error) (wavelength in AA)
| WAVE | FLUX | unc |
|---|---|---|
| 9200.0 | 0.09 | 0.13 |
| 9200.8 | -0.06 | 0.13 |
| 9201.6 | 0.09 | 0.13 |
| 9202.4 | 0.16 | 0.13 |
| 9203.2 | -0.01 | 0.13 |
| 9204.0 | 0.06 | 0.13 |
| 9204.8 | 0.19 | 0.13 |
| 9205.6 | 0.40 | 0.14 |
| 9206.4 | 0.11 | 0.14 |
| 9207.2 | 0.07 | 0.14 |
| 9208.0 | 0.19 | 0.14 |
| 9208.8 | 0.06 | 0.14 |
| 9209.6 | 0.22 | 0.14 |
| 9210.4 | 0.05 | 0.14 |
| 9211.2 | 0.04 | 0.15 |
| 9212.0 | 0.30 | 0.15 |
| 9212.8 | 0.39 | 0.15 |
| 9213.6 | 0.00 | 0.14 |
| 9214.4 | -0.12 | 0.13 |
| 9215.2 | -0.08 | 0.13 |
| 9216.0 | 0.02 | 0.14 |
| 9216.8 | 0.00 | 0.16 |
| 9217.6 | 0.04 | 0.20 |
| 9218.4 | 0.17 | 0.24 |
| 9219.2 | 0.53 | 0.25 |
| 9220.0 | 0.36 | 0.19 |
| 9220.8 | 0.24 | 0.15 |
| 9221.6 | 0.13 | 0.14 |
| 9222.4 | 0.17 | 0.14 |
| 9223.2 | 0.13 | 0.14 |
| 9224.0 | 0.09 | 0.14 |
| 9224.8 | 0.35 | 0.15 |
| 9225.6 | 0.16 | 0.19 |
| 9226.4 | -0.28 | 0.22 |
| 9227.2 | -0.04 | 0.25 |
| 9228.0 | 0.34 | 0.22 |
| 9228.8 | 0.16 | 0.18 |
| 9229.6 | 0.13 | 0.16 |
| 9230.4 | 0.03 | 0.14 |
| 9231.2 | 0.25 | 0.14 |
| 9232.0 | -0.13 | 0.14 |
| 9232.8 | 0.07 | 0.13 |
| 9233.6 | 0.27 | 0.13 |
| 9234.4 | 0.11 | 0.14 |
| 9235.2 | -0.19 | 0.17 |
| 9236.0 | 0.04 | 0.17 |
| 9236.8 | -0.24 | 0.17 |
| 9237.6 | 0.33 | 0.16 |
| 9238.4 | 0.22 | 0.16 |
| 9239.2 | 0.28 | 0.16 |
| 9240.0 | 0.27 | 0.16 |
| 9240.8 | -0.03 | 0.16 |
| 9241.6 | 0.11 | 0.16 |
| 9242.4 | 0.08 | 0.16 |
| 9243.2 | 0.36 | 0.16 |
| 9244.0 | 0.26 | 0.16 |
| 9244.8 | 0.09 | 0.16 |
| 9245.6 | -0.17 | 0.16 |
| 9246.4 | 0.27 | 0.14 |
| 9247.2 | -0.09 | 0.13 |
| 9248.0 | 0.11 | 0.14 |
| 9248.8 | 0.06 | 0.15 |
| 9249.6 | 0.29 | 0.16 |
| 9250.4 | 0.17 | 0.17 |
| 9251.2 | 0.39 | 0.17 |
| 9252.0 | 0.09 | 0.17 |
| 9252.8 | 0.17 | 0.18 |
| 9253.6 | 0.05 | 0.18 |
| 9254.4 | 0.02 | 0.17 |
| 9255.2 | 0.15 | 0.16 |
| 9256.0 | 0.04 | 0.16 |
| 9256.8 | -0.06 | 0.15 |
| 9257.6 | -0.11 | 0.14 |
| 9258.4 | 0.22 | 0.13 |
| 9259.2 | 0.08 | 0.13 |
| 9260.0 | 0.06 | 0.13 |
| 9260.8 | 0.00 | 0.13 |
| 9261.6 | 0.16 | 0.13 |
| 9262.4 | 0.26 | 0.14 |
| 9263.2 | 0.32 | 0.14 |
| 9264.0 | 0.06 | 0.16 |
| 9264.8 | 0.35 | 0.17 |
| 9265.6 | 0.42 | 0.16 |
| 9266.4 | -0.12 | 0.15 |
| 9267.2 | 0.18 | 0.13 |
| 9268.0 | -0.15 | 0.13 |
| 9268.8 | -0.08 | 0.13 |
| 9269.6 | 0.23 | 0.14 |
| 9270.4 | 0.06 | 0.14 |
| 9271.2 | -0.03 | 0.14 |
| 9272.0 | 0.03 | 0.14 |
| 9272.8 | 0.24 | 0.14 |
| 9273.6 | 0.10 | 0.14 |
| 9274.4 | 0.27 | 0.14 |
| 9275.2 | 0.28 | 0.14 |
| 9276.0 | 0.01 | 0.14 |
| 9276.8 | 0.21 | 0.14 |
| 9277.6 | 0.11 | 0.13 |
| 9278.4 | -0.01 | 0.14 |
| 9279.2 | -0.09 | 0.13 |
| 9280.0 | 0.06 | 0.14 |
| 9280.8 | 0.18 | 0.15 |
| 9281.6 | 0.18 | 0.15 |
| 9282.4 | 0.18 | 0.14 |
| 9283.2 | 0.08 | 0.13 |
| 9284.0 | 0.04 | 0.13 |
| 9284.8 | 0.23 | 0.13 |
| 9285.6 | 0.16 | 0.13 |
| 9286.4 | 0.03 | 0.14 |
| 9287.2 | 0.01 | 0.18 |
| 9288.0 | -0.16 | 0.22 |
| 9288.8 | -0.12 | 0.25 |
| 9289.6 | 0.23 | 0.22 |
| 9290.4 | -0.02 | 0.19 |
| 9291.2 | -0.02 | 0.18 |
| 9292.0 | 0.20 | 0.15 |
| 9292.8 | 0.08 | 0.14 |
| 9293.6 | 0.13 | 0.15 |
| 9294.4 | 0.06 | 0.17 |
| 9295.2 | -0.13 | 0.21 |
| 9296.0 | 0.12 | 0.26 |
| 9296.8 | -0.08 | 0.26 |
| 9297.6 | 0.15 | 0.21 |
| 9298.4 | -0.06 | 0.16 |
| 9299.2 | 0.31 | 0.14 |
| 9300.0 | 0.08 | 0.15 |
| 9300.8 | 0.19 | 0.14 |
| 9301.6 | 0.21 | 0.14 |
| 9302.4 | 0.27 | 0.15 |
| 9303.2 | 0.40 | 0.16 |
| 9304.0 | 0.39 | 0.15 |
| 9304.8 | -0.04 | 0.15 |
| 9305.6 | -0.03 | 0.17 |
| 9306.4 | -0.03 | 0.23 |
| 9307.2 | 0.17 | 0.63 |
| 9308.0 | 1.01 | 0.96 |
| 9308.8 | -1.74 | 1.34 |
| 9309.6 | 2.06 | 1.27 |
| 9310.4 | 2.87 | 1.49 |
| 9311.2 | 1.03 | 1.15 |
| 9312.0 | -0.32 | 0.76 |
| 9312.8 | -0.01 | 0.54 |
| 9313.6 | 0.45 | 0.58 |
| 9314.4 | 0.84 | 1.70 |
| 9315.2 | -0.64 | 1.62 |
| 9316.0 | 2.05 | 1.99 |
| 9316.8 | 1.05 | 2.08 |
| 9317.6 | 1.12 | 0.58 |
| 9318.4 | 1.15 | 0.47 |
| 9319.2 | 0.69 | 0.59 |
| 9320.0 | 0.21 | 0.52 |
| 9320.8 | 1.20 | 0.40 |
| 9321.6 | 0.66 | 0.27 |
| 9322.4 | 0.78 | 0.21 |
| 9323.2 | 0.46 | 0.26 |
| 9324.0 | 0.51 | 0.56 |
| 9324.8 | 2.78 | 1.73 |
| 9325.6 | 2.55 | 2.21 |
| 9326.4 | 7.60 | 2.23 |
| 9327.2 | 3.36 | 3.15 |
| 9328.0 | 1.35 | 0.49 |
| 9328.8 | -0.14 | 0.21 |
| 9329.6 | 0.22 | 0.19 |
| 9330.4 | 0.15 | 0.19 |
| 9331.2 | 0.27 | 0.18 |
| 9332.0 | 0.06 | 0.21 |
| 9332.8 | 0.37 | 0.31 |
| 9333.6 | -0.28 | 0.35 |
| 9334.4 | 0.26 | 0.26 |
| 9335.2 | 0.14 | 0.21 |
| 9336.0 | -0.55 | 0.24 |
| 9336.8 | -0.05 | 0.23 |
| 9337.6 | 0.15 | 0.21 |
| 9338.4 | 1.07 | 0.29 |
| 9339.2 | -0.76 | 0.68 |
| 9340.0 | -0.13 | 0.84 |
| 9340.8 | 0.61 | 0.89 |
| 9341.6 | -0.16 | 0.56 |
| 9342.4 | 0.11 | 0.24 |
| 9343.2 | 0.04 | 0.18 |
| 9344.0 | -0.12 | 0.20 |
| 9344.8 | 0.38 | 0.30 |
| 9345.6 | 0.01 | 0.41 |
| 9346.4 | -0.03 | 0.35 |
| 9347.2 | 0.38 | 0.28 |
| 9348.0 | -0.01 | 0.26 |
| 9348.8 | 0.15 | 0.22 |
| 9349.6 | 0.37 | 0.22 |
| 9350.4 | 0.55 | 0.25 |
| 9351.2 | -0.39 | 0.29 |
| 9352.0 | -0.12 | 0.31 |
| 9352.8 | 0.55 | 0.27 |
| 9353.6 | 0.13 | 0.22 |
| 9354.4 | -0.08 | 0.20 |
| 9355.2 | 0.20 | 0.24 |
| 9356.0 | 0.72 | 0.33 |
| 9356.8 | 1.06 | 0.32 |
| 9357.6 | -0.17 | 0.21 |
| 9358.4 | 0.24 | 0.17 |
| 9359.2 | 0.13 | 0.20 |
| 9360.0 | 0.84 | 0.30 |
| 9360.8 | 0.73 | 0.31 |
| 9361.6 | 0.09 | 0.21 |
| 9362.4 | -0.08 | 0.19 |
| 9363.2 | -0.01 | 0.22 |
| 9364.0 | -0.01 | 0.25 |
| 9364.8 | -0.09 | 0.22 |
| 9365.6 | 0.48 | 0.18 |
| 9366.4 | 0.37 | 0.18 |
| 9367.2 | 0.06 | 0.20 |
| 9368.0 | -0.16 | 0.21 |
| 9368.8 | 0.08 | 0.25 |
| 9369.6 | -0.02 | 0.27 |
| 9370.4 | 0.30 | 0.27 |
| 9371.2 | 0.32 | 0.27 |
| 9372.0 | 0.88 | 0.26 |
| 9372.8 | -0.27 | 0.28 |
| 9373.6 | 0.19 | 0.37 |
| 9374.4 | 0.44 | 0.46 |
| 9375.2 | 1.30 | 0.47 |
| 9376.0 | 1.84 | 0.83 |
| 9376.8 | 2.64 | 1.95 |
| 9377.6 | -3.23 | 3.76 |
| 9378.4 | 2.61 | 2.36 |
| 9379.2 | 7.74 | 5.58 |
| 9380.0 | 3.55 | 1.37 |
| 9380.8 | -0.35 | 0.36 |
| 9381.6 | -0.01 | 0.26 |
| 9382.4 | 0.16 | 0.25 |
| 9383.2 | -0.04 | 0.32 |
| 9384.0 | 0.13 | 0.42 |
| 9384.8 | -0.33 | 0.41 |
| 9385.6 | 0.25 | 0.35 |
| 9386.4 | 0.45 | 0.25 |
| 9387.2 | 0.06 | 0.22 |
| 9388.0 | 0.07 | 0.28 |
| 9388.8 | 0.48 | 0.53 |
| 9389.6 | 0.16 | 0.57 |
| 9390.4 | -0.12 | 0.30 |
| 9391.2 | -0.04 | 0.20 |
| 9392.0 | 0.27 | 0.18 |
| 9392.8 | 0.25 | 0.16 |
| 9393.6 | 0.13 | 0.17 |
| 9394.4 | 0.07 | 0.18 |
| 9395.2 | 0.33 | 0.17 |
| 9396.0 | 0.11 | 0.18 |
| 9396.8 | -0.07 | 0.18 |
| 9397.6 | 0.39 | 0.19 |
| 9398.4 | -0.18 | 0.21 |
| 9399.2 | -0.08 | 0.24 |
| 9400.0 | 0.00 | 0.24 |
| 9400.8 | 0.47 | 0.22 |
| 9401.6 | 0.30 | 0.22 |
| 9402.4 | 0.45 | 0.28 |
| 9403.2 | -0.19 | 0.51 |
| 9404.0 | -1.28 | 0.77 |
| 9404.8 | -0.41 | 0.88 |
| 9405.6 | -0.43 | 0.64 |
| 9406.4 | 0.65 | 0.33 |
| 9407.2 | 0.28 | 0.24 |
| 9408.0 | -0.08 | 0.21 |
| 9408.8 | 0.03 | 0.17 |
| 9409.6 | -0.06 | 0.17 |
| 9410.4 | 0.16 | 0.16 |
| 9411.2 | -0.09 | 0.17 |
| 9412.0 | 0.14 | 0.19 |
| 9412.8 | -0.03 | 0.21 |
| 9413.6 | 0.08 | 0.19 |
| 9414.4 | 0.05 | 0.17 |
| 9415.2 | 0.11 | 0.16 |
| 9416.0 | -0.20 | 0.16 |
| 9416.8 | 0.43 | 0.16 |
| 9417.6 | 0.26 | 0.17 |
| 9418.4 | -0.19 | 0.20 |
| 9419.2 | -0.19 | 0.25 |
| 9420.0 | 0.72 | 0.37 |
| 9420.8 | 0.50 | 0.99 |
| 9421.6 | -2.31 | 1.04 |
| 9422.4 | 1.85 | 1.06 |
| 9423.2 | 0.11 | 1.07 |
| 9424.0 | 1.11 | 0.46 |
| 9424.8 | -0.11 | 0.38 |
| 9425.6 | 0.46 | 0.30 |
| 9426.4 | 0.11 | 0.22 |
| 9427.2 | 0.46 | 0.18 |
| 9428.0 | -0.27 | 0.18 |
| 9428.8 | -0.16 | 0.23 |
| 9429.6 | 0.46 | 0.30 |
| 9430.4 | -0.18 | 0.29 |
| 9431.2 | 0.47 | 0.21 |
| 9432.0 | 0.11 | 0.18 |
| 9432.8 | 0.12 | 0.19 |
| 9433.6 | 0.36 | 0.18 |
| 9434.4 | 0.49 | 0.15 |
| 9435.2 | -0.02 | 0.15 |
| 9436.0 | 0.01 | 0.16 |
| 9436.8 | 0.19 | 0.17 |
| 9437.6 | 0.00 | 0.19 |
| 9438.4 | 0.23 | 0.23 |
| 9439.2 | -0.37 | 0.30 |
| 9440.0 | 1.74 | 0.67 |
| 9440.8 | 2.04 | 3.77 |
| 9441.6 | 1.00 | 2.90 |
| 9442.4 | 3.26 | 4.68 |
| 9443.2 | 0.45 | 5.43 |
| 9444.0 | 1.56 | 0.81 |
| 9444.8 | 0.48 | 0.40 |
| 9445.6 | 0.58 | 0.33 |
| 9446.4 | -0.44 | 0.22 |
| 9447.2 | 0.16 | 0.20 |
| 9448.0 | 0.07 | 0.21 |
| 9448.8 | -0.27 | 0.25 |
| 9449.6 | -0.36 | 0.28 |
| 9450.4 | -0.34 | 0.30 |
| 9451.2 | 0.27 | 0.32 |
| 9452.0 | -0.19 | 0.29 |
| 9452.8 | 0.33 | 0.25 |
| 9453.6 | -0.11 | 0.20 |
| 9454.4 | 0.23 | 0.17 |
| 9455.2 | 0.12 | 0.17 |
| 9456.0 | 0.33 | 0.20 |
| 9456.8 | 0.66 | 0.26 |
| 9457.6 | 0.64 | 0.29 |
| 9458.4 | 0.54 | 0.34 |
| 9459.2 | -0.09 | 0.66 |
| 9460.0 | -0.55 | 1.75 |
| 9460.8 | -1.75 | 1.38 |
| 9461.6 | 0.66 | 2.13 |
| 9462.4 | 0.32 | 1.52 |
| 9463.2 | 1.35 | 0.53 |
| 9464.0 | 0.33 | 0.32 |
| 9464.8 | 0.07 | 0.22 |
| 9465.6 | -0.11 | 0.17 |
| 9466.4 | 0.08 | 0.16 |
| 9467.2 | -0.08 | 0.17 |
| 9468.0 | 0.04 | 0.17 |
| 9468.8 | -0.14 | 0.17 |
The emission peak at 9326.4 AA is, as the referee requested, Hgamma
